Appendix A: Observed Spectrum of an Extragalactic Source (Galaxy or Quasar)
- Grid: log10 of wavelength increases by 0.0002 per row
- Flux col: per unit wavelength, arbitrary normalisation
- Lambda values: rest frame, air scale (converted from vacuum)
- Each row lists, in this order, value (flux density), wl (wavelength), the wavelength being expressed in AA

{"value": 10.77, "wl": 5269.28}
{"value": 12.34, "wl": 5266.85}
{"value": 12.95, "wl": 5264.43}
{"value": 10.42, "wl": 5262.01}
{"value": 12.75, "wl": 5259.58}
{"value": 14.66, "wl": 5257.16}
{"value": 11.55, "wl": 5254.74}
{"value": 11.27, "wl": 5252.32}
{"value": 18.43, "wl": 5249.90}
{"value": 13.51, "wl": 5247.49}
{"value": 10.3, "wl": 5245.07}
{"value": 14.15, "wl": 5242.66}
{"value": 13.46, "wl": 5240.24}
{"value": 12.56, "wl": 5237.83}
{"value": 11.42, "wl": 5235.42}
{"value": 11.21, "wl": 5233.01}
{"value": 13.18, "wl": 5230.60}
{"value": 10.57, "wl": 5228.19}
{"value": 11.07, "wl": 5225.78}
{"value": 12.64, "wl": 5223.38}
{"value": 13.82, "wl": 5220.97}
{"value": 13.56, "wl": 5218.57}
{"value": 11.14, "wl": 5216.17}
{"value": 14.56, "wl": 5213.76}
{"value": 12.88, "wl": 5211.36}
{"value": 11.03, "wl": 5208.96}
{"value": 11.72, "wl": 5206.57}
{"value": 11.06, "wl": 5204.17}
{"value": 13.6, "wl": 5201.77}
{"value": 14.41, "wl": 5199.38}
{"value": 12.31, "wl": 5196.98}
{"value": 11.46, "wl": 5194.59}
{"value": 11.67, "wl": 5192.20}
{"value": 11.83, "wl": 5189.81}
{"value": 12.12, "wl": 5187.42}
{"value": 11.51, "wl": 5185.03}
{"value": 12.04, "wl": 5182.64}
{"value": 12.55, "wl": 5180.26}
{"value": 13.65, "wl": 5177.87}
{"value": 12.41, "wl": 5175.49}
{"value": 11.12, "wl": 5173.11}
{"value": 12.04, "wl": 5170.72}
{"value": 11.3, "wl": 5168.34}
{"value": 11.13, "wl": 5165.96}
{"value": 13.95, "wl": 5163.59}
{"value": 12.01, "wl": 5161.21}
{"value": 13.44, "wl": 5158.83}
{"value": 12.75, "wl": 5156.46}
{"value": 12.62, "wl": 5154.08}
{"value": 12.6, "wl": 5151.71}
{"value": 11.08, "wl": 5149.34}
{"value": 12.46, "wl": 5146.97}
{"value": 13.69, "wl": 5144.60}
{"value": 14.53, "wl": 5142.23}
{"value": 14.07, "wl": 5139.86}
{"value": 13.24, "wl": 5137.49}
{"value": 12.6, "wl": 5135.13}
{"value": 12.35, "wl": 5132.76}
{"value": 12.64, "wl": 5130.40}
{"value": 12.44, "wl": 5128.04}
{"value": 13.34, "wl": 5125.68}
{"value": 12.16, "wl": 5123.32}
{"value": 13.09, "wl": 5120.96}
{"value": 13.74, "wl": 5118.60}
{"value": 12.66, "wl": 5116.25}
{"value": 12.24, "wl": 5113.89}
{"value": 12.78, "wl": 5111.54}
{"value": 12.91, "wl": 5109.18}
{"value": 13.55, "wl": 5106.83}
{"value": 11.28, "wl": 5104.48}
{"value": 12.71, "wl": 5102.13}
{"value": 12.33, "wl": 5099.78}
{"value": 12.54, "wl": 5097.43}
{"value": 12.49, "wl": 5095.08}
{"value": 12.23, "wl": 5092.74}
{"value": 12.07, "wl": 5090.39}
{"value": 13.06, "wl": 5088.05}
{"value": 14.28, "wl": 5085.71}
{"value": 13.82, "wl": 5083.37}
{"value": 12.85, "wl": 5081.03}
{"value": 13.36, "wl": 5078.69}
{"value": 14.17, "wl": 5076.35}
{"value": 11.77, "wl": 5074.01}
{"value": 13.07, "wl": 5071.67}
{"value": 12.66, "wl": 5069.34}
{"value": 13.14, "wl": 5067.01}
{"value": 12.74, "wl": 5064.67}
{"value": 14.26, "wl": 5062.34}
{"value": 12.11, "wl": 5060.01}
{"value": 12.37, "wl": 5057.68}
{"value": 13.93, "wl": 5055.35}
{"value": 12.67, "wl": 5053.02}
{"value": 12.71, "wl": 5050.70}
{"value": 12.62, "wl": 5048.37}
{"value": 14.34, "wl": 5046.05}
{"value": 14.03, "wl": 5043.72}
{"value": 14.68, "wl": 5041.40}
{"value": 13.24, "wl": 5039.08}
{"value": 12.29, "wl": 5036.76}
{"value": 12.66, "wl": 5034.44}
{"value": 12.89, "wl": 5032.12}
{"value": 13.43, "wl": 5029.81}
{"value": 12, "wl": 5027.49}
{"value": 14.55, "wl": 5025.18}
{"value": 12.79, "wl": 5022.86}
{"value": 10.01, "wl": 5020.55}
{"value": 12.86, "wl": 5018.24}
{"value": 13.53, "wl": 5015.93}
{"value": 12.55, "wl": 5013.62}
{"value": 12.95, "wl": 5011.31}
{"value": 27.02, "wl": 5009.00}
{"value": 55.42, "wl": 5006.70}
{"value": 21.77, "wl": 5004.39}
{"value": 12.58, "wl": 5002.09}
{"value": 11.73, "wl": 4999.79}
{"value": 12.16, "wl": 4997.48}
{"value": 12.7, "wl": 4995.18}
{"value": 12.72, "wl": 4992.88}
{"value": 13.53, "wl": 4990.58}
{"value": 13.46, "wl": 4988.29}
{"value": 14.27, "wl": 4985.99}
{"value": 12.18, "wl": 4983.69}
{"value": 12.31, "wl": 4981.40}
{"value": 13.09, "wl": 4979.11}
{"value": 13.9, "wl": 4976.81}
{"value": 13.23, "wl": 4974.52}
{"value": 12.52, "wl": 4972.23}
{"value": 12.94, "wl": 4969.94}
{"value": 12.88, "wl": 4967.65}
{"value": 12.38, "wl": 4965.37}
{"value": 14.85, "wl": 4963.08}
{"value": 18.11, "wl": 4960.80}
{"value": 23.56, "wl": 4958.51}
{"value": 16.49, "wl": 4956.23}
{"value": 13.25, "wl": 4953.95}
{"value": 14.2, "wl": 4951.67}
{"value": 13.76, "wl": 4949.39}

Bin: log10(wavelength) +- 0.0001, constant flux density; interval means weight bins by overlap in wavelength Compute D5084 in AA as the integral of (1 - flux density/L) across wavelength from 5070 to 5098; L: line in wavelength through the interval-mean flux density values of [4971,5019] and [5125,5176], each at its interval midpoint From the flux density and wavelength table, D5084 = 2.2 AA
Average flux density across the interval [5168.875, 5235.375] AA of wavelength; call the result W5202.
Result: 12.2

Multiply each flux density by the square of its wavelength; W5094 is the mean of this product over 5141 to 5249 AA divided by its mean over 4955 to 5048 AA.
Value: 0.9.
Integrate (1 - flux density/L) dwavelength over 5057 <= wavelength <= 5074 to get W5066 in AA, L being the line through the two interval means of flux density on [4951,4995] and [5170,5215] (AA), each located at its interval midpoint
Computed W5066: 0.7 AA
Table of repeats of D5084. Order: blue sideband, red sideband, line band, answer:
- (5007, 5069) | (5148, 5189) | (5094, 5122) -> 0.9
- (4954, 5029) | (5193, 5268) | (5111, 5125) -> 1.2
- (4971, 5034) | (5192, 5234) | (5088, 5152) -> 4.1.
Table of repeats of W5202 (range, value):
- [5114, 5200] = 12.6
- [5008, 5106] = 13.2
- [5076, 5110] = 12.9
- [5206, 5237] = 12.2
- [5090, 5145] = 12.8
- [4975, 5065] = 14.6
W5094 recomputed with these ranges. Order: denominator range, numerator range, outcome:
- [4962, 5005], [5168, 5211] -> 0.99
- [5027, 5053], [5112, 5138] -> 1.00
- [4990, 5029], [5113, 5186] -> 0.81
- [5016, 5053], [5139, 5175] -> 1.01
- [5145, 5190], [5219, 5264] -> 1.06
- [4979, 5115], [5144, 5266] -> 0.95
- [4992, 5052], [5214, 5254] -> 0.90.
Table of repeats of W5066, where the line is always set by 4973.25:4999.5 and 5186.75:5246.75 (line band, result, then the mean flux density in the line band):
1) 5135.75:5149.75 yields -0.8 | 13.3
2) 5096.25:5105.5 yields 0.3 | 12.2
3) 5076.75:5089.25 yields -0.8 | 13.5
